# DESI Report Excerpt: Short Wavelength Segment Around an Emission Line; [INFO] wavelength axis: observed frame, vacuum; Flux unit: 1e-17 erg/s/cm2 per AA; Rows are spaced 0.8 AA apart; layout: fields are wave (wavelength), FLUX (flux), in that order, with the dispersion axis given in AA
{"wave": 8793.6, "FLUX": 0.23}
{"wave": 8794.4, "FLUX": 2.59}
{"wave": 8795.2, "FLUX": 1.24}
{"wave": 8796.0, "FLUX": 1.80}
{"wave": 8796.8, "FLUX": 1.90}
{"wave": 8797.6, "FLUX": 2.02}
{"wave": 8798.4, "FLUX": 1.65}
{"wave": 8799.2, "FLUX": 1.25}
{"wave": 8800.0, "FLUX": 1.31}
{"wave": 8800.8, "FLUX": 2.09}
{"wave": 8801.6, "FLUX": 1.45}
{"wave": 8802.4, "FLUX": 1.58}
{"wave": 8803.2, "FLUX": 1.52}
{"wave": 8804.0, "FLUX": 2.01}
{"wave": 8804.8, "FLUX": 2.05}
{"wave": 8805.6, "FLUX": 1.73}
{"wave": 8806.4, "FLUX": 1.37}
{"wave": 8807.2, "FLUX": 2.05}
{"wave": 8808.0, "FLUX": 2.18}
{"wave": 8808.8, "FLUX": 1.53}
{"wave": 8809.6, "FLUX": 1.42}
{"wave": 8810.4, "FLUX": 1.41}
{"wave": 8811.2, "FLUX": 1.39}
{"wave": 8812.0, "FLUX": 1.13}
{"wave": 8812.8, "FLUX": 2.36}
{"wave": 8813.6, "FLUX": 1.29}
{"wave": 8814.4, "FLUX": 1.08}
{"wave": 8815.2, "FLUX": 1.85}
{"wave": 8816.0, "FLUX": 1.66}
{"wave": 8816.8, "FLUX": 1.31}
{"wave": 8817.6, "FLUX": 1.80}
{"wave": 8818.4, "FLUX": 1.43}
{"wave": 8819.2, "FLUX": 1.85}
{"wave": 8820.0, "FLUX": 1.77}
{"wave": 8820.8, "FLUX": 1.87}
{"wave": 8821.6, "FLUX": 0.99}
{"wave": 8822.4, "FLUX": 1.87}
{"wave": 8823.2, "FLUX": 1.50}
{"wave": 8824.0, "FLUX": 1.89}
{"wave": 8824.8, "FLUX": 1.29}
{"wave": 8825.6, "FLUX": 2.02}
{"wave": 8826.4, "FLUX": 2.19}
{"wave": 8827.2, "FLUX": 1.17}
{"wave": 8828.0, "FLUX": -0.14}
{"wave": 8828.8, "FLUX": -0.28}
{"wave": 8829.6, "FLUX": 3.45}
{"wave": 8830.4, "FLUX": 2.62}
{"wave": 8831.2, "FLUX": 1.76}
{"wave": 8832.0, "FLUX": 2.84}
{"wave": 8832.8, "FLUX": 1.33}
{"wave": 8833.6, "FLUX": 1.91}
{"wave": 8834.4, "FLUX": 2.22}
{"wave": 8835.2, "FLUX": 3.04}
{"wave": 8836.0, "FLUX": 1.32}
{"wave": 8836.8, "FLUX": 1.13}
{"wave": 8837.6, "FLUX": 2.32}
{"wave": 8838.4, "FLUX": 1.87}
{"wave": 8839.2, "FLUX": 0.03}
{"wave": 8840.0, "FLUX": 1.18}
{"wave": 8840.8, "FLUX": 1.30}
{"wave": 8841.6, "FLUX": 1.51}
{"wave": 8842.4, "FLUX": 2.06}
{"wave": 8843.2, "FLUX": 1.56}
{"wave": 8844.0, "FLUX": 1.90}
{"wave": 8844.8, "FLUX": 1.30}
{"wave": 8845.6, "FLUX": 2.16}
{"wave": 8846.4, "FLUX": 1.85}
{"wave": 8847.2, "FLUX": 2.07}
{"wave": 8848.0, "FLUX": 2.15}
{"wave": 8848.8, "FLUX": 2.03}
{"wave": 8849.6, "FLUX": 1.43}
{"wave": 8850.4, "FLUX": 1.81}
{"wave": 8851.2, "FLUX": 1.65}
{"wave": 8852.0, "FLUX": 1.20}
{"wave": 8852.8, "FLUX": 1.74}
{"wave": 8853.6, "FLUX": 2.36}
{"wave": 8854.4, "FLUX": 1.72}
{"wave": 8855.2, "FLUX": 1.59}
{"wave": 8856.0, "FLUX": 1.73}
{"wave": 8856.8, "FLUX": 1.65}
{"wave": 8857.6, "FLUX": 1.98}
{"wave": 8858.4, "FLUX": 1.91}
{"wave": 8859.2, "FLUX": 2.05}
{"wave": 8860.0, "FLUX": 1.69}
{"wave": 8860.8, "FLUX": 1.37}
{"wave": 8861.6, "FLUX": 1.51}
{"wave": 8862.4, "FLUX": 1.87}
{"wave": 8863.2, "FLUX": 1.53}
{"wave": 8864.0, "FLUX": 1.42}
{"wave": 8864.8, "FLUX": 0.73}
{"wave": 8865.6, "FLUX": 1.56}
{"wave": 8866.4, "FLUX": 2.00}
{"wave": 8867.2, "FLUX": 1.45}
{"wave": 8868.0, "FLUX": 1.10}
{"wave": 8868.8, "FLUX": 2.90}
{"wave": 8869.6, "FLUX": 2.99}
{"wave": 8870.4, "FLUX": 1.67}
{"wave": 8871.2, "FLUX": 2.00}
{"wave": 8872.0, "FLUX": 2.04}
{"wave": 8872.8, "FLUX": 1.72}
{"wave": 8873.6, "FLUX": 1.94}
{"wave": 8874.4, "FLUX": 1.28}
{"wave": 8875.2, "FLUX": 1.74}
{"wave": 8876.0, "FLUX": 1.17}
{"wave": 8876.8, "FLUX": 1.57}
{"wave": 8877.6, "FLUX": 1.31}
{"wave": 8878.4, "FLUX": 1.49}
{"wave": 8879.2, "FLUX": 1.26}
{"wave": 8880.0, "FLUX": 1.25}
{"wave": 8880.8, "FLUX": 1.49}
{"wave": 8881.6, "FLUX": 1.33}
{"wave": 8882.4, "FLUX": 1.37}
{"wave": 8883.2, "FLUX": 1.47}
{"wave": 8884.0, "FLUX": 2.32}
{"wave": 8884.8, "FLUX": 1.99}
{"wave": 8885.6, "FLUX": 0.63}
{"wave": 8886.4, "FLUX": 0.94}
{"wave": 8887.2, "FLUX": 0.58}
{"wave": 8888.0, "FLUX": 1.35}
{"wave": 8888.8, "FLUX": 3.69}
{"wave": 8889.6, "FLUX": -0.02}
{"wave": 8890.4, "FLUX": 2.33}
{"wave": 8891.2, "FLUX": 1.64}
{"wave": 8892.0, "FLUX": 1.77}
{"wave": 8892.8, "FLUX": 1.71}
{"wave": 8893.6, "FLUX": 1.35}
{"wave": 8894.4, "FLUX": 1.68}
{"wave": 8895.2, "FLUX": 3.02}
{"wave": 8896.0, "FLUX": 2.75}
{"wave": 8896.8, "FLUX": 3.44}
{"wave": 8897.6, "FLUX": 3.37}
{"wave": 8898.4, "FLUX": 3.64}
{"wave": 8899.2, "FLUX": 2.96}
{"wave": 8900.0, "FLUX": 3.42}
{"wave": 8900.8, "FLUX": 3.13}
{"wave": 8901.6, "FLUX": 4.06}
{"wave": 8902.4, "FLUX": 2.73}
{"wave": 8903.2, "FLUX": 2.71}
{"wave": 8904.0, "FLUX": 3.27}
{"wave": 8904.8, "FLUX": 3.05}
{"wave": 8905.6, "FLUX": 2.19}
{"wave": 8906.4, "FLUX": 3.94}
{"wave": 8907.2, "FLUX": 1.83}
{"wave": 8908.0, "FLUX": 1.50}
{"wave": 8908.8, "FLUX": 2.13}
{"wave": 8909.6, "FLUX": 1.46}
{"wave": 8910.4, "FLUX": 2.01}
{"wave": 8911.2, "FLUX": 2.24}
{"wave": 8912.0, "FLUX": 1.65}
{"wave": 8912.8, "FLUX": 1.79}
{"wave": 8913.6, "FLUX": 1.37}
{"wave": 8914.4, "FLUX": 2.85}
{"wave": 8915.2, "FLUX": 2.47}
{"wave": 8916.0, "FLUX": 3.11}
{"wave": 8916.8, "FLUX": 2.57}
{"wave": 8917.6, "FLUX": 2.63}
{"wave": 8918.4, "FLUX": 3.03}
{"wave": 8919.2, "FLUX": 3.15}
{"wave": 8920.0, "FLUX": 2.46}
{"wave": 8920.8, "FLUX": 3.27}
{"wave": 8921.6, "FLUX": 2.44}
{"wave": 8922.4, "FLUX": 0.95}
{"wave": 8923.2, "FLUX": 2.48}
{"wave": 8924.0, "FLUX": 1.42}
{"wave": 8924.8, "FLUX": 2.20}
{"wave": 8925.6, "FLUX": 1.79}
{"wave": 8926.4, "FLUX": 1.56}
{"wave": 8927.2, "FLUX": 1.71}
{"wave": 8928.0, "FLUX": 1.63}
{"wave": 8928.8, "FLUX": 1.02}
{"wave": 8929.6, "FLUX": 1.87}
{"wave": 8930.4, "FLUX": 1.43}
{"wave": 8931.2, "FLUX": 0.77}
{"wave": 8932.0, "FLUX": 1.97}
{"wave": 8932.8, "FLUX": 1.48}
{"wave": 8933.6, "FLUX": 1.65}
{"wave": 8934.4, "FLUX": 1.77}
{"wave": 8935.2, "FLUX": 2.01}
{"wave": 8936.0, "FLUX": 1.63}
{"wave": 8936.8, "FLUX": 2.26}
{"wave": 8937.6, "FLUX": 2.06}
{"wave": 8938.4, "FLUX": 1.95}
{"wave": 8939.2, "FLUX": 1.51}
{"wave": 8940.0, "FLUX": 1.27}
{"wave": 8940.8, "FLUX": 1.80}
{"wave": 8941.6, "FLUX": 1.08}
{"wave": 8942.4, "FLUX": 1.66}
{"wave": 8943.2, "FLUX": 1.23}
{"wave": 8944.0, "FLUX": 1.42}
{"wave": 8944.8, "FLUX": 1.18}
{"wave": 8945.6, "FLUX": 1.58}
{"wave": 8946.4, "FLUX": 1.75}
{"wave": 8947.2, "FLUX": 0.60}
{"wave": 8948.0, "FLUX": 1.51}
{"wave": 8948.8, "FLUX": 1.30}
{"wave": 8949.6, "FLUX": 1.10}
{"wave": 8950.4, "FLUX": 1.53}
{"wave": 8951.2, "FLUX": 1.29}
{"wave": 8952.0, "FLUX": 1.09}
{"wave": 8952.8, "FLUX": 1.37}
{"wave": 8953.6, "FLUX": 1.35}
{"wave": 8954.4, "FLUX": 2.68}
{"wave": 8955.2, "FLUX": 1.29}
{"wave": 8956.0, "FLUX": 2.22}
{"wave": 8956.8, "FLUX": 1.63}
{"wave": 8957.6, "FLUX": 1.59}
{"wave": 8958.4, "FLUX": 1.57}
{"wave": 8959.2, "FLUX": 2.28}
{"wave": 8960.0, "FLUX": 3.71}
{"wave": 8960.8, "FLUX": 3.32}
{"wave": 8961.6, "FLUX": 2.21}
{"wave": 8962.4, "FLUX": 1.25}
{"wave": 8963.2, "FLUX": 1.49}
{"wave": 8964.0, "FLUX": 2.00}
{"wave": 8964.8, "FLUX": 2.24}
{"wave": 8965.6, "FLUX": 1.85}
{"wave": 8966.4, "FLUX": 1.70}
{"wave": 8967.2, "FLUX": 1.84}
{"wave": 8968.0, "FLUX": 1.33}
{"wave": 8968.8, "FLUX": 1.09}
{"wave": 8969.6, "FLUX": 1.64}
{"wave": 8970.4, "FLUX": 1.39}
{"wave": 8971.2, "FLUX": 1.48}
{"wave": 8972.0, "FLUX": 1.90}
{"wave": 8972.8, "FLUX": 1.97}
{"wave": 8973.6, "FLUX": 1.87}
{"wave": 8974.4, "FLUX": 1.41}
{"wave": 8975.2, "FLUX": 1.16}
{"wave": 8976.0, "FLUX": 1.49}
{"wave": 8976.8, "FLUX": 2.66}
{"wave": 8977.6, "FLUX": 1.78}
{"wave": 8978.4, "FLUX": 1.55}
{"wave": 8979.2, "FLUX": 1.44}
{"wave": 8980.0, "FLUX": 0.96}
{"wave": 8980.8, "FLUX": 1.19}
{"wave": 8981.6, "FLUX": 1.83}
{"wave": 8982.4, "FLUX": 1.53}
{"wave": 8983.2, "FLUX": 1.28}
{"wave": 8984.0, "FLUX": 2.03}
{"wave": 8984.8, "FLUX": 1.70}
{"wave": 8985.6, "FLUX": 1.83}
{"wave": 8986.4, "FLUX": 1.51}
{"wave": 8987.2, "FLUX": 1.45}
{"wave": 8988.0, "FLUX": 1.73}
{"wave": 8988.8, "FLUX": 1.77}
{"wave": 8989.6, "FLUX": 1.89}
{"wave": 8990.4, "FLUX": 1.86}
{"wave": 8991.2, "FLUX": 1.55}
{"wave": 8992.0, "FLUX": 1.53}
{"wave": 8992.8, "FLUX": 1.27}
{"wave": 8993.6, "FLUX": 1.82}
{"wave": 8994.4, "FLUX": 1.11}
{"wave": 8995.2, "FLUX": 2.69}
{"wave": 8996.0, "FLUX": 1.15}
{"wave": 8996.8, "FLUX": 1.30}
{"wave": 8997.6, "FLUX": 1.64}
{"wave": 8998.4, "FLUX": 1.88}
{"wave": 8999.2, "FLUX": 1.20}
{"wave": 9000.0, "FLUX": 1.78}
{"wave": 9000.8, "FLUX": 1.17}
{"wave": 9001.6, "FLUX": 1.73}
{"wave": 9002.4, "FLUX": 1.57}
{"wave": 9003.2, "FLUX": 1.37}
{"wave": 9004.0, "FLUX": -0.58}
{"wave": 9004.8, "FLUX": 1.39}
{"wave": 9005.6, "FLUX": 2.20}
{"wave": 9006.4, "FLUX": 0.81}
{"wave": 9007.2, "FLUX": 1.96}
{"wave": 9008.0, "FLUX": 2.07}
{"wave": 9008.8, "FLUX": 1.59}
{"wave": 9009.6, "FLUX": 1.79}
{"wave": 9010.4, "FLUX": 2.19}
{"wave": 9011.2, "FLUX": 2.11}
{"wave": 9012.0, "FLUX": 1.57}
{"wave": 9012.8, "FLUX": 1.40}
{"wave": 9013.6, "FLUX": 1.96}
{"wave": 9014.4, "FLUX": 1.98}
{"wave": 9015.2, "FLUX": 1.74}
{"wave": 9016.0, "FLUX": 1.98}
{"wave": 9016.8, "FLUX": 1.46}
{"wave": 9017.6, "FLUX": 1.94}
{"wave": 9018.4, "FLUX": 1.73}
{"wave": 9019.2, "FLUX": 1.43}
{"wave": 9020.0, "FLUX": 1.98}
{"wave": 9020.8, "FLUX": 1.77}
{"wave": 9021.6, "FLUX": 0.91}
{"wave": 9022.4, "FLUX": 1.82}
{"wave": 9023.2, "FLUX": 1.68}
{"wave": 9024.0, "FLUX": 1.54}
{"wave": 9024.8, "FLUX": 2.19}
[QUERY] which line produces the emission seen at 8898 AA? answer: [S II] 6716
